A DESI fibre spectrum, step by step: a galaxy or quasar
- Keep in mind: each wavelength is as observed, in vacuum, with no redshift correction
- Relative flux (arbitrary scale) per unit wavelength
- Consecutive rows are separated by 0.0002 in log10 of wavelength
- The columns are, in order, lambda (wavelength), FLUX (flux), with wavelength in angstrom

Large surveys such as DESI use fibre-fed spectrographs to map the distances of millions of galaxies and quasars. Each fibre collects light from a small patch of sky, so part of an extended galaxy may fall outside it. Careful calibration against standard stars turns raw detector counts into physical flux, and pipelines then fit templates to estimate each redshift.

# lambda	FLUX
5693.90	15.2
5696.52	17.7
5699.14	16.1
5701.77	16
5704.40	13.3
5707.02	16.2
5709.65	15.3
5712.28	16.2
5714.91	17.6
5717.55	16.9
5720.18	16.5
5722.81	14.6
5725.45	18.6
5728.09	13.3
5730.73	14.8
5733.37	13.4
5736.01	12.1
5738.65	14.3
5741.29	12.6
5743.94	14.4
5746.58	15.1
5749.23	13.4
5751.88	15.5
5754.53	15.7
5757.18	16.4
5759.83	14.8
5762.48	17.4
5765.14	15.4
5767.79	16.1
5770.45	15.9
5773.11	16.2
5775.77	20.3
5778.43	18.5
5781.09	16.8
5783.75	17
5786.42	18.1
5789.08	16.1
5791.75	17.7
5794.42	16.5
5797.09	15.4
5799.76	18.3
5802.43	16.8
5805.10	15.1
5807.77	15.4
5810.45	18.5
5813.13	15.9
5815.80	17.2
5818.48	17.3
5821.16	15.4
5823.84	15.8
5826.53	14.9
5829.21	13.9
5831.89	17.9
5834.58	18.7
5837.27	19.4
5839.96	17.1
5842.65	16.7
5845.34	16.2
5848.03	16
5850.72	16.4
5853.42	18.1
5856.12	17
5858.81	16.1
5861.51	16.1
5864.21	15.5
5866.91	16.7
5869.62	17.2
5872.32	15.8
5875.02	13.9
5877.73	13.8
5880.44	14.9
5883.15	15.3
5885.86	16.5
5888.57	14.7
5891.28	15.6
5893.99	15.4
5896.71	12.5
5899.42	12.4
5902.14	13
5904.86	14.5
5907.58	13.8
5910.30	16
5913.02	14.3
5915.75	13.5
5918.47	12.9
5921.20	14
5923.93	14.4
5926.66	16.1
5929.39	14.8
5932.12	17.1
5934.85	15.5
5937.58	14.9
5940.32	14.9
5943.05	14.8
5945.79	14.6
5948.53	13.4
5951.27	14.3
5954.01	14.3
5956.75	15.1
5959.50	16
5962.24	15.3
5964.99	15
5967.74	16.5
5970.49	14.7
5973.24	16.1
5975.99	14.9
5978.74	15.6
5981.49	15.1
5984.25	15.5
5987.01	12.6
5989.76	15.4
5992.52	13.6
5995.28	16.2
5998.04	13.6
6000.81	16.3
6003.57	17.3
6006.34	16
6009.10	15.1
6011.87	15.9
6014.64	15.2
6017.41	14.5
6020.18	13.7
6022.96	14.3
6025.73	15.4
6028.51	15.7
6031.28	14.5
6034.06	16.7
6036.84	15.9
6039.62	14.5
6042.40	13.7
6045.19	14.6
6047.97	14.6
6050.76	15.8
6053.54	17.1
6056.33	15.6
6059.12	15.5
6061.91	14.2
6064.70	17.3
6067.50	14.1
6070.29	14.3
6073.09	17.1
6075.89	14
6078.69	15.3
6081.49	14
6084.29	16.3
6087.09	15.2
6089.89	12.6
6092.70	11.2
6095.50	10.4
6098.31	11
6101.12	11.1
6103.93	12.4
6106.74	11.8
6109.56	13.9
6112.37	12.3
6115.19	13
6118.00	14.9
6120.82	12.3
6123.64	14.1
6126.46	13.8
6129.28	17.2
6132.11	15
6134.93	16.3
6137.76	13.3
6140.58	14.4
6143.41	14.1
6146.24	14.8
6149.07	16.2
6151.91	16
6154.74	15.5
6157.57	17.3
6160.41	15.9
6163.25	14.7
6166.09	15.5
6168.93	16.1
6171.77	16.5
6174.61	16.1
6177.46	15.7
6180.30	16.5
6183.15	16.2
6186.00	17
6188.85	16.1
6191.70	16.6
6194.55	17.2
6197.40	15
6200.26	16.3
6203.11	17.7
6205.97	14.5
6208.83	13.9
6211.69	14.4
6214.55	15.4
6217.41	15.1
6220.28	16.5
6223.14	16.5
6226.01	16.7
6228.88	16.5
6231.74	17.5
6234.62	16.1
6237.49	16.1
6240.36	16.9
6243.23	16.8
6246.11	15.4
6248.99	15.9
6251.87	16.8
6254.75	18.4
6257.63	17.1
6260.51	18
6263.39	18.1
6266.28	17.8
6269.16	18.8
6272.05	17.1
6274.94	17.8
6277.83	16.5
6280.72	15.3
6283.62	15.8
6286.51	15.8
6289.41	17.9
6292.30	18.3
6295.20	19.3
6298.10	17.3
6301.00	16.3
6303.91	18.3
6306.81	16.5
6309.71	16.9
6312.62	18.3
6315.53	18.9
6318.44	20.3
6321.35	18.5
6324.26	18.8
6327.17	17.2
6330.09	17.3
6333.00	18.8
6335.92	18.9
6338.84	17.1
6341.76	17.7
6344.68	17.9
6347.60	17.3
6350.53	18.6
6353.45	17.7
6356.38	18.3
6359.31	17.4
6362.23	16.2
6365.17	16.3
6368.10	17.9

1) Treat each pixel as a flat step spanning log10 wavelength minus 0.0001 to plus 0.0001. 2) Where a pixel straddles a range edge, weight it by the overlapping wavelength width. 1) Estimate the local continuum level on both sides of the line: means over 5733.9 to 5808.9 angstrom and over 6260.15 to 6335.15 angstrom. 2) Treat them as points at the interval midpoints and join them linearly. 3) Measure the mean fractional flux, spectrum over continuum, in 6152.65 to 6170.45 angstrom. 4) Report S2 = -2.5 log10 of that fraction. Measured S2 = 0.09 mag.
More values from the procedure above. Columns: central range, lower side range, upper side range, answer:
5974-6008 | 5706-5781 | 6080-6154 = -0.06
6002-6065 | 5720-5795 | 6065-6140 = -0.08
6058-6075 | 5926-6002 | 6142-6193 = 0.01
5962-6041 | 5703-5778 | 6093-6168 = -0.05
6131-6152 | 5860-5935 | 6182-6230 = 0.06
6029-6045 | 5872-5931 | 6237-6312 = 0.03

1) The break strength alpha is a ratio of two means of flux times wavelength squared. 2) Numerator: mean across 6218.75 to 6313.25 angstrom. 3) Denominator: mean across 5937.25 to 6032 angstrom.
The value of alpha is 1.24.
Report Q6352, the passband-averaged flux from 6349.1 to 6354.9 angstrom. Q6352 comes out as 18.2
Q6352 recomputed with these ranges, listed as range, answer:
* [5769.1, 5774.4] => 16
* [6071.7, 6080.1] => 15.5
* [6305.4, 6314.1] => 17.2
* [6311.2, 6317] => 18.6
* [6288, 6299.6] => 18.2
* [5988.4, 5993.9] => 14.5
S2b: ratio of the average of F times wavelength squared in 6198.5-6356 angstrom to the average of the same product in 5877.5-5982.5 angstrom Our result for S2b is 1.3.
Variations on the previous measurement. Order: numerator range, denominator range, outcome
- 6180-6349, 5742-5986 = 1.24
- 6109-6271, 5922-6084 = 1.11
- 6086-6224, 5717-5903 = 1.05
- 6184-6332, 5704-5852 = 1.23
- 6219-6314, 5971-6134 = 1.26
